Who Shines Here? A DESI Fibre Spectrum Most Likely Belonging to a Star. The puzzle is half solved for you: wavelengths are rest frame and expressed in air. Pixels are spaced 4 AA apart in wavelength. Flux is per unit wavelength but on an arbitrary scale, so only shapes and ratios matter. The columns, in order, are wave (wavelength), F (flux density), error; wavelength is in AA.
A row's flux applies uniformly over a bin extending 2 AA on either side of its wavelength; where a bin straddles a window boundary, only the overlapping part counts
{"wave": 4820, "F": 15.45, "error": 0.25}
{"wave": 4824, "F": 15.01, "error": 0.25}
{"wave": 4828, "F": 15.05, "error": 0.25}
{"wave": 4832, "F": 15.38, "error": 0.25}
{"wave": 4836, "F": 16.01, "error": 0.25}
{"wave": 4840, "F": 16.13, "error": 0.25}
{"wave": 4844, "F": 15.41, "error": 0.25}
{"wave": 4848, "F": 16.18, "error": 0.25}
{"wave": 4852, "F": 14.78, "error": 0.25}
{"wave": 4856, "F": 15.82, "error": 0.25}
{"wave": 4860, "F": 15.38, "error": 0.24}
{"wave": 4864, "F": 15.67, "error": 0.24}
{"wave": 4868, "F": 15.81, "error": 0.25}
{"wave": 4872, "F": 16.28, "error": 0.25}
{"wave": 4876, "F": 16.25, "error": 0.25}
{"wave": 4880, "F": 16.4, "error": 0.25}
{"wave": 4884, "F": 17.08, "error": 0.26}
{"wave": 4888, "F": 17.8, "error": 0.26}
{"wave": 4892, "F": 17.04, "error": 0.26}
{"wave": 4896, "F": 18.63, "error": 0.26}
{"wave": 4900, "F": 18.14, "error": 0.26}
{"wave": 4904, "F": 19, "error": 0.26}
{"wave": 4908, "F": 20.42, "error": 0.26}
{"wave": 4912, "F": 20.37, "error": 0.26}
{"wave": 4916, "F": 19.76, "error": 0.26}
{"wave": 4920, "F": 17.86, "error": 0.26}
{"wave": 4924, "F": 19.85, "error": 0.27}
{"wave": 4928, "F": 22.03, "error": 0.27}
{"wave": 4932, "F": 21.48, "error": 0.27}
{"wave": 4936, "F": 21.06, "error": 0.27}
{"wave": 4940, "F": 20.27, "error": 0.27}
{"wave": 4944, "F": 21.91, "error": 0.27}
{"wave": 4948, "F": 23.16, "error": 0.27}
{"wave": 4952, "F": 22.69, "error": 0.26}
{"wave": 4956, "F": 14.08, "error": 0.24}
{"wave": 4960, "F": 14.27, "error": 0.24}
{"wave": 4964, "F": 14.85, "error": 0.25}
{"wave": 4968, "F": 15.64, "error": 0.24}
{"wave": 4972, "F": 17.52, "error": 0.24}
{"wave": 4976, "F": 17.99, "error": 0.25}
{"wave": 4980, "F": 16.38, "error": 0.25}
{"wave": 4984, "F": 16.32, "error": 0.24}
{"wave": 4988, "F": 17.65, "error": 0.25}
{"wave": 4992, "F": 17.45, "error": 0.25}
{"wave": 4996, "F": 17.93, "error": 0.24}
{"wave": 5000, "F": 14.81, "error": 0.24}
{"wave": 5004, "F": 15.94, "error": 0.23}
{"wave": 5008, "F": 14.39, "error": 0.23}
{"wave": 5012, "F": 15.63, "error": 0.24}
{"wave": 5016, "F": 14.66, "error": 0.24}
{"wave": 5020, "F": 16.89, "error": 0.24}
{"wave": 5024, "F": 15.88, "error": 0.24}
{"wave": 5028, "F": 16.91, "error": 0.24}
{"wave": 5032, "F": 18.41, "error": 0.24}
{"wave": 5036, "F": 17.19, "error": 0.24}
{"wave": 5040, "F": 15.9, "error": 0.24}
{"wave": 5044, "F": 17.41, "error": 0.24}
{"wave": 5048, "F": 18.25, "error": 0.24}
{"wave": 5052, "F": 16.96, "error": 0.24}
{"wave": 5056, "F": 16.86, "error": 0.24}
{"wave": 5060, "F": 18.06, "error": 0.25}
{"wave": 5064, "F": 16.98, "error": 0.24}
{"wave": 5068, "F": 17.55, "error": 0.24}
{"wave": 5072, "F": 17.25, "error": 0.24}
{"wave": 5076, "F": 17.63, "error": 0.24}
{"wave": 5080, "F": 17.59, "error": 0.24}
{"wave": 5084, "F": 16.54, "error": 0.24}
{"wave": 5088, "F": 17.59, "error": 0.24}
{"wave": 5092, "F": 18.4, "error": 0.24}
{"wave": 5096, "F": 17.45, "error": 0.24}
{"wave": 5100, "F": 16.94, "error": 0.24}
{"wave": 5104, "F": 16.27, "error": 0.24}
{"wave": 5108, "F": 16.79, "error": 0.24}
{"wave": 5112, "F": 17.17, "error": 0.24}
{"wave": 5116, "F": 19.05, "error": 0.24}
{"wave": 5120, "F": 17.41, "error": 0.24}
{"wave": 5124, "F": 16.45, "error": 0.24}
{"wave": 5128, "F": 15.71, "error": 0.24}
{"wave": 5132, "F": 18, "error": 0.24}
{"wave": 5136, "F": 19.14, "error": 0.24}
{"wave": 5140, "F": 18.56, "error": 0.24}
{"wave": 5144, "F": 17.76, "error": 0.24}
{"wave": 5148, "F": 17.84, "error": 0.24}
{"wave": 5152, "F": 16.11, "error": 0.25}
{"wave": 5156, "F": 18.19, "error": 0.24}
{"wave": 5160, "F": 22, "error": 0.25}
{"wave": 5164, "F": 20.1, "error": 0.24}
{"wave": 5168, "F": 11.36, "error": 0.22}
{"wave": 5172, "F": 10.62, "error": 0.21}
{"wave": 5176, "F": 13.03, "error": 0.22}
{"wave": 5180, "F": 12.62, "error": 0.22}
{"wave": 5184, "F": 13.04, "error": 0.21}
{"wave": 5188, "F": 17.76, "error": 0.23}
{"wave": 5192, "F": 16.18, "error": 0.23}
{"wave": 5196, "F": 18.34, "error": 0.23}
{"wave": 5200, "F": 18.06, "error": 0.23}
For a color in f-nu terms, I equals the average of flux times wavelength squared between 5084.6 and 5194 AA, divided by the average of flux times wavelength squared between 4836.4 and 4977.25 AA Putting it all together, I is 1.0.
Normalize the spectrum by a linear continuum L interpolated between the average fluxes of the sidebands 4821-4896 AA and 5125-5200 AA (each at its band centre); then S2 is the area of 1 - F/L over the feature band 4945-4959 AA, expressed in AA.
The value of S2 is -3.05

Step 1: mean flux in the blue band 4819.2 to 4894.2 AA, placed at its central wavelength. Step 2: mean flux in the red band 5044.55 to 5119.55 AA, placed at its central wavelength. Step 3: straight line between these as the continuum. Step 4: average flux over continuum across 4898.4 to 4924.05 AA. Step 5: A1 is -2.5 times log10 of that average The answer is -0.18 mag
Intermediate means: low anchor 16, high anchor 17.4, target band 19.3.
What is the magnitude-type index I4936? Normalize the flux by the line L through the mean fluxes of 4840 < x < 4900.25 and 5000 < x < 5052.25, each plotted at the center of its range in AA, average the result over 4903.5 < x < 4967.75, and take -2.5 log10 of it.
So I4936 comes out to -0.19 mag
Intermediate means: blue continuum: 16.4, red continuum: 16.4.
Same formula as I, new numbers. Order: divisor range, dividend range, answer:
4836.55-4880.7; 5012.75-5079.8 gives 1.16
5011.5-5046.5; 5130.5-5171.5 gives 1.11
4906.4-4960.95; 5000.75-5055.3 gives 0.85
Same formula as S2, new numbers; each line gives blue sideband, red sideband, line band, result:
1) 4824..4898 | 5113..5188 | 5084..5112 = -1.2 AA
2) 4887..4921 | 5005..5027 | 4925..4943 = -3.2 AA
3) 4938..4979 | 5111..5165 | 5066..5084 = 0.7 AA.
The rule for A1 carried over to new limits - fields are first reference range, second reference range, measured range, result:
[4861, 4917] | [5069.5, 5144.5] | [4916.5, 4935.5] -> -0.15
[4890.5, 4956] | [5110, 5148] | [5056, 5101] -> 0.05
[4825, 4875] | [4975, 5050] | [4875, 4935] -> -0.18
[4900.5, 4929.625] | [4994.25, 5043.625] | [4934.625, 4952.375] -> -0.16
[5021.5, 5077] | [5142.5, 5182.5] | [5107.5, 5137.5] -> -0.07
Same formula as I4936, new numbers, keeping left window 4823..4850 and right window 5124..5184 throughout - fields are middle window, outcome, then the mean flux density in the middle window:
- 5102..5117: -0.060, 17.2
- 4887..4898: -0.134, 17.8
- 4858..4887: -0.032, 16.2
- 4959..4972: 0.039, 15.4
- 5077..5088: -0.065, 17.2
